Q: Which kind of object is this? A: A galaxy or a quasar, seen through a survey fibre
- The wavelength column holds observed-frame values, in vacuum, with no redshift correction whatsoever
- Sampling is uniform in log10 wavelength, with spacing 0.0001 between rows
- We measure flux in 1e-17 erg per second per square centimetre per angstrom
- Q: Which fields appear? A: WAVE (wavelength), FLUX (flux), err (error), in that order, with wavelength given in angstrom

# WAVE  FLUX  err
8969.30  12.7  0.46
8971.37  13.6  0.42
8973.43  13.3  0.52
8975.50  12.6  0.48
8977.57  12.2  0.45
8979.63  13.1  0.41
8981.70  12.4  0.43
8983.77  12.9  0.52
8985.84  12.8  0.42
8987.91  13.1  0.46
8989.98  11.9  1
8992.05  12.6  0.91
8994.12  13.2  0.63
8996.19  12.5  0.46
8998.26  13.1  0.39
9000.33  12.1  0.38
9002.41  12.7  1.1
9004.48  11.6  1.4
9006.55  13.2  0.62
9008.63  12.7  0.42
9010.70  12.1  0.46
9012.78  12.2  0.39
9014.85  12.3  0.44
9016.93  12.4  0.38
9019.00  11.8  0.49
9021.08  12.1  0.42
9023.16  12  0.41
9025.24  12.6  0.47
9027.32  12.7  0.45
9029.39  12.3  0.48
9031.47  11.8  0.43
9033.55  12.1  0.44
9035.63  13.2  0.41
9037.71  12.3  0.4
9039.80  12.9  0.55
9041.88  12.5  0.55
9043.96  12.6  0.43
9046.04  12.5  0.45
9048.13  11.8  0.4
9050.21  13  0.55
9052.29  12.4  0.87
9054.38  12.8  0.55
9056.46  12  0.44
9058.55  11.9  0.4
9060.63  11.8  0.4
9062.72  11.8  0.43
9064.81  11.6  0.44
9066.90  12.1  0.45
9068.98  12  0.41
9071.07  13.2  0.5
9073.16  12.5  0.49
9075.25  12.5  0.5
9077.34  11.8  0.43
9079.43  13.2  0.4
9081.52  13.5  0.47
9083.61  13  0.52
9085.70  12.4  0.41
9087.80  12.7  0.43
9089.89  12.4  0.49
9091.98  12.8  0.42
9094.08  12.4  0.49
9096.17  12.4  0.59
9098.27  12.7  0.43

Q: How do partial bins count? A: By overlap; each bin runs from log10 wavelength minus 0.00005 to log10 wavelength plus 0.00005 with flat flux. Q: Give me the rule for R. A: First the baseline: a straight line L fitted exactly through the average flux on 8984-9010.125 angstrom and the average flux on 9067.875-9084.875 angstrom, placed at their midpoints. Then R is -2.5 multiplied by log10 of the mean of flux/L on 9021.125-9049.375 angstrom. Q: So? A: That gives 0.023 mag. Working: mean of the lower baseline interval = 12.6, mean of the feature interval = 12.4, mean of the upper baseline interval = 12.7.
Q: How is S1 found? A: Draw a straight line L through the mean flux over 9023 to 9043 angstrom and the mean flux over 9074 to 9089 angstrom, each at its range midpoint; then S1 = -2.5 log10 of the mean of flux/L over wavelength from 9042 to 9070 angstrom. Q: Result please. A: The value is 0.03 mag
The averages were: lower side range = 12.5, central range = 12.2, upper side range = 12.7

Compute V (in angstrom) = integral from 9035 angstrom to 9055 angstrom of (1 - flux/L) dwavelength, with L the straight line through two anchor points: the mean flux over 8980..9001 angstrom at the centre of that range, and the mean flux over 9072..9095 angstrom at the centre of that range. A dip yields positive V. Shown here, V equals 0.1 angstrom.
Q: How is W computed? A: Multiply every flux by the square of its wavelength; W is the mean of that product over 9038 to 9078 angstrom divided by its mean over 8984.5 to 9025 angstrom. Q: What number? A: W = 1.00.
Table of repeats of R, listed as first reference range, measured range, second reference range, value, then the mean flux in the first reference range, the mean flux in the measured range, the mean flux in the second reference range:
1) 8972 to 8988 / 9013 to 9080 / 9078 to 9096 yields 0.04 mag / 12.8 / 12.3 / 12.8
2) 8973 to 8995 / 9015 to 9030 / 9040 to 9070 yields 0.02 mag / 12.7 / 12.3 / 12.2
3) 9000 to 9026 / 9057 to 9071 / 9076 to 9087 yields 0.06 mag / 12.3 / 12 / 12.8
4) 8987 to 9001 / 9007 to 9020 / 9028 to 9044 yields 0.02 mag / 12.7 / 12.3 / 12.5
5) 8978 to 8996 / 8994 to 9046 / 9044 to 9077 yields 0.01 mag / 12.7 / 12.4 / 12.3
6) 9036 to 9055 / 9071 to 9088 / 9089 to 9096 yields -0.02 mag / 12.5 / 12.7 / 12.5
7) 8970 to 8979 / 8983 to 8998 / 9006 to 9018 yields 0.00 mag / 12.9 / 12.7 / 12.5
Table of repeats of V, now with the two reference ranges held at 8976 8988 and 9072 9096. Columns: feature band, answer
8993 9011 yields 0.1 angstrom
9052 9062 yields 0.4 angstrom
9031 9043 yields 0.2 angstrom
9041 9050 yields 0.2 angstrom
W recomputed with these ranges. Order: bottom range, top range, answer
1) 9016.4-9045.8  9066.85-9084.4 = 1.03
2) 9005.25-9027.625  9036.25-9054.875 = 1.02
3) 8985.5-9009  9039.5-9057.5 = 1.00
